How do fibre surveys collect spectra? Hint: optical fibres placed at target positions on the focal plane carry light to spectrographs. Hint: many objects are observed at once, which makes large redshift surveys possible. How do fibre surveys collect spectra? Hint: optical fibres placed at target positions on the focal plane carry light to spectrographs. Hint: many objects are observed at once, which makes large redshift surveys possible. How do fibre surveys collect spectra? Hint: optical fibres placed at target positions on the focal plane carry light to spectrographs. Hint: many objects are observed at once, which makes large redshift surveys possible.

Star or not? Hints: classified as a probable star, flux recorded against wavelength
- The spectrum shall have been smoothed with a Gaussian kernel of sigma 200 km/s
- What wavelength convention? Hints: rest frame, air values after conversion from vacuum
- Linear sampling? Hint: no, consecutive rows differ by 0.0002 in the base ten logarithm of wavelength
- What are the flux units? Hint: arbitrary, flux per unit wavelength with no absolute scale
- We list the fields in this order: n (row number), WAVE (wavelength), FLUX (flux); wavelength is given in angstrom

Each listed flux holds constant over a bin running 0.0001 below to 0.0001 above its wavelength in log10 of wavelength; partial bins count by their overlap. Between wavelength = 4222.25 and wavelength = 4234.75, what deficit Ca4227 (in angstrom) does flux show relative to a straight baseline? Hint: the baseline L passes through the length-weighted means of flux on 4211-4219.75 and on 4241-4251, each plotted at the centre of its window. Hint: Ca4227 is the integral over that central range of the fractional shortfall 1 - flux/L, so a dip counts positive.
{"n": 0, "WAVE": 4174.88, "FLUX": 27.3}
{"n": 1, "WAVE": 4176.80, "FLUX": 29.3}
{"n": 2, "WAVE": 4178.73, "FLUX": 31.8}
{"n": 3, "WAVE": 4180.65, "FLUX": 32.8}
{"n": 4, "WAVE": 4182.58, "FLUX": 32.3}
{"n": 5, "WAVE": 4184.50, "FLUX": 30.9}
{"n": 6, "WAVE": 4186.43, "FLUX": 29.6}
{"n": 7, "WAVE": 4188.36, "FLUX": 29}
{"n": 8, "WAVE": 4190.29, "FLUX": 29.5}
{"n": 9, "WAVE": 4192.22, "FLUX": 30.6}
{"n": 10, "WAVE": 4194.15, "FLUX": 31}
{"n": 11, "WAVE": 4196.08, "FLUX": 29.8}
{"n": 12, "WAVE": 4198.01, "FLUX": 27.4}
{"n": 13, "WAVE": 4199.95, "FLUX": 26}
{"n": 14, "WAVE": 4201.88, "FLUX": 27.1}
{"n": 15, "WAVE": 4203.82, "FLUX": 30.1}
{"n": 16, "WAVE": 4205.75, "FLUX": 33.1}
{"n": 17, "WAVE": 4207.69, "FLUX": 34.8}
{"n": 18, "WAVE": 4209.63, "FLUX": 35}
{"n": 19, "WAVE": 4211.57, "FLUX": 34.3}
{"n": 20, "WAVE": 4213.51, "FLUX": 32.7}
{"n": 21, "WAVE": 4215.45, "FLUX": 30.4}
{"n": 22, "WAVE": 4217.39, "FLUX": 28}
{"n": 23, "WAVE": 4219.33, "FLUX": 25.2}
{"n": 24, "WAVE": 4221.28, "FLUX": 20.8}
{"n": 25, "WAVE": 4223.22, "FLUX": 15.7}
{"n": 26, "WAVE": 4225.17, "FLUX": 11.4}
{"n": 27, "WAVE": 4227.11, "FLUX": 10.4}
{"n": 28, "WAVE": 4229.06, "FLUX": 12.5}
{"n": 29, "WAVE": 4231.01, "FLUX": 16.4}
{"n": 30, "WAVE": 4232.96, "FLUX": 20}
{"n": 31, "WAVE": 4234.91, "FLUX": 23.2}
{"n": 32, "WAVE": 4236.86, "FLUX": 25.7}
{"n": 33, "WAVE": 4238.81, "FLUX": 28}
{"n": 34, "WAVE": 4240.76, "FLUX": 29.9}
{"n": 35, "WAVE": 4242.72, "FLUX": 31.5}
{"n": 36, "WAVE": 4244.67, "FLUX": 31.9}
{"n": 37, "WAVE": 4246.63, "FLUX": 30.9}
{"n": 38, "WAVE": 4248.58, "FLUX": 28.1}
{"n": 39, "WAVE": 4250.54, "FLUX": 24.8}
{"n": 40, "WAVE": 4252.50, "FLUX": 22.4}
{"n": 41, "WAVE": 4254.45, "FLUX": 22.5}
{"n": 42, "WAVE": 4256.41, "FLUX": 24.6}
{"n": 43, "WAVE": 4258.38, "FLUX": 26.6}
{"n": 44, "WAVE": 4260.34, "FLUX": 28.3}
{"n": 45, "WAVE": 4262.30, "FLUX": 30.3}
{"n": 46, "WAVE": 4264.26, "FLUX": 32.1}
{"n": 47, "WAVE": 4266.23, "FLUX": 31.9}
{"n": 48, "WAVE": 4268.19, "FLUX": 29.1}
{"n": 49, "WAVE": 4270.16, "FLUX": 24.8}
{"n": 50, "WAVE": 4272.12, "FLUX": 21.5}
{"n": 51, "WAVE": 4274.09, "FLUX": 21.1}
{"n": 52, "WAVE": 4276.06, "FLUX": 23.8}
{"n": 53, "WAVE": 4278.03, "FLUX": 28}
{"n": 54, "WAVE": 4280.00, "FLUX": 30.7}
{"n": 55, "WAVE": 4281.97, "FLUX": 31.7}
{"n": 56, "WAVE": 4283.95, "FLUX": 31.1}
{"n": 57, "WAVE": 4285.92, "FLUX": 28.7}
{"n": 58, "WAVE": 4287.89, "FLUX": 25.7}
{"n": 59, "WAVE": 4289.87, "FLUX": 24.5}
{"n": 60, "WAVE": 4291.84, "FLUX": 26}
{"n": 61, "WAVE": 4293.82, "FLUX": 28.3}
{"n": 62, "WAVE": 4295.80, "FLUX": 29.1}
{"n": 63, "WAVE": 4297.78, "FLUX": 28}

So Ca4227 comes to 6.26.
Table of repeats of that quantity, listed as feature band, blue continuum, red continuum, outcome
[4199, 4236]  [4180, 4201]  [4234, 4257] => 5.2 angstrom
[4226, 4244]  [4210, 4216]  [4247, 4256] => 3.8 angstrom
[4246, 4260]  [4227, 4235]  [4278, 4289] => -2.5 angstrom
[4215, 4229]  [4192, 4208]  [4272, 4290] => 4.7 angstrom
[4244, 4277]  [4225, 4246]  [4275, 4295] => -2.1 angstrom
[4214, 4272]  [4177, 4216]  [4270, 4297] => 7.8 angstrom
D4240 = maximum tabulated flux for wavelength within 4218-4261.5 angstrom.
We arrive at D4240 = 31.9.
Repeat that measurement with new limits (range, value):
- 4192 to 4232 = 35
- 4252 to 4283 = 32.1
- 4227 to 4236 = 23.2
